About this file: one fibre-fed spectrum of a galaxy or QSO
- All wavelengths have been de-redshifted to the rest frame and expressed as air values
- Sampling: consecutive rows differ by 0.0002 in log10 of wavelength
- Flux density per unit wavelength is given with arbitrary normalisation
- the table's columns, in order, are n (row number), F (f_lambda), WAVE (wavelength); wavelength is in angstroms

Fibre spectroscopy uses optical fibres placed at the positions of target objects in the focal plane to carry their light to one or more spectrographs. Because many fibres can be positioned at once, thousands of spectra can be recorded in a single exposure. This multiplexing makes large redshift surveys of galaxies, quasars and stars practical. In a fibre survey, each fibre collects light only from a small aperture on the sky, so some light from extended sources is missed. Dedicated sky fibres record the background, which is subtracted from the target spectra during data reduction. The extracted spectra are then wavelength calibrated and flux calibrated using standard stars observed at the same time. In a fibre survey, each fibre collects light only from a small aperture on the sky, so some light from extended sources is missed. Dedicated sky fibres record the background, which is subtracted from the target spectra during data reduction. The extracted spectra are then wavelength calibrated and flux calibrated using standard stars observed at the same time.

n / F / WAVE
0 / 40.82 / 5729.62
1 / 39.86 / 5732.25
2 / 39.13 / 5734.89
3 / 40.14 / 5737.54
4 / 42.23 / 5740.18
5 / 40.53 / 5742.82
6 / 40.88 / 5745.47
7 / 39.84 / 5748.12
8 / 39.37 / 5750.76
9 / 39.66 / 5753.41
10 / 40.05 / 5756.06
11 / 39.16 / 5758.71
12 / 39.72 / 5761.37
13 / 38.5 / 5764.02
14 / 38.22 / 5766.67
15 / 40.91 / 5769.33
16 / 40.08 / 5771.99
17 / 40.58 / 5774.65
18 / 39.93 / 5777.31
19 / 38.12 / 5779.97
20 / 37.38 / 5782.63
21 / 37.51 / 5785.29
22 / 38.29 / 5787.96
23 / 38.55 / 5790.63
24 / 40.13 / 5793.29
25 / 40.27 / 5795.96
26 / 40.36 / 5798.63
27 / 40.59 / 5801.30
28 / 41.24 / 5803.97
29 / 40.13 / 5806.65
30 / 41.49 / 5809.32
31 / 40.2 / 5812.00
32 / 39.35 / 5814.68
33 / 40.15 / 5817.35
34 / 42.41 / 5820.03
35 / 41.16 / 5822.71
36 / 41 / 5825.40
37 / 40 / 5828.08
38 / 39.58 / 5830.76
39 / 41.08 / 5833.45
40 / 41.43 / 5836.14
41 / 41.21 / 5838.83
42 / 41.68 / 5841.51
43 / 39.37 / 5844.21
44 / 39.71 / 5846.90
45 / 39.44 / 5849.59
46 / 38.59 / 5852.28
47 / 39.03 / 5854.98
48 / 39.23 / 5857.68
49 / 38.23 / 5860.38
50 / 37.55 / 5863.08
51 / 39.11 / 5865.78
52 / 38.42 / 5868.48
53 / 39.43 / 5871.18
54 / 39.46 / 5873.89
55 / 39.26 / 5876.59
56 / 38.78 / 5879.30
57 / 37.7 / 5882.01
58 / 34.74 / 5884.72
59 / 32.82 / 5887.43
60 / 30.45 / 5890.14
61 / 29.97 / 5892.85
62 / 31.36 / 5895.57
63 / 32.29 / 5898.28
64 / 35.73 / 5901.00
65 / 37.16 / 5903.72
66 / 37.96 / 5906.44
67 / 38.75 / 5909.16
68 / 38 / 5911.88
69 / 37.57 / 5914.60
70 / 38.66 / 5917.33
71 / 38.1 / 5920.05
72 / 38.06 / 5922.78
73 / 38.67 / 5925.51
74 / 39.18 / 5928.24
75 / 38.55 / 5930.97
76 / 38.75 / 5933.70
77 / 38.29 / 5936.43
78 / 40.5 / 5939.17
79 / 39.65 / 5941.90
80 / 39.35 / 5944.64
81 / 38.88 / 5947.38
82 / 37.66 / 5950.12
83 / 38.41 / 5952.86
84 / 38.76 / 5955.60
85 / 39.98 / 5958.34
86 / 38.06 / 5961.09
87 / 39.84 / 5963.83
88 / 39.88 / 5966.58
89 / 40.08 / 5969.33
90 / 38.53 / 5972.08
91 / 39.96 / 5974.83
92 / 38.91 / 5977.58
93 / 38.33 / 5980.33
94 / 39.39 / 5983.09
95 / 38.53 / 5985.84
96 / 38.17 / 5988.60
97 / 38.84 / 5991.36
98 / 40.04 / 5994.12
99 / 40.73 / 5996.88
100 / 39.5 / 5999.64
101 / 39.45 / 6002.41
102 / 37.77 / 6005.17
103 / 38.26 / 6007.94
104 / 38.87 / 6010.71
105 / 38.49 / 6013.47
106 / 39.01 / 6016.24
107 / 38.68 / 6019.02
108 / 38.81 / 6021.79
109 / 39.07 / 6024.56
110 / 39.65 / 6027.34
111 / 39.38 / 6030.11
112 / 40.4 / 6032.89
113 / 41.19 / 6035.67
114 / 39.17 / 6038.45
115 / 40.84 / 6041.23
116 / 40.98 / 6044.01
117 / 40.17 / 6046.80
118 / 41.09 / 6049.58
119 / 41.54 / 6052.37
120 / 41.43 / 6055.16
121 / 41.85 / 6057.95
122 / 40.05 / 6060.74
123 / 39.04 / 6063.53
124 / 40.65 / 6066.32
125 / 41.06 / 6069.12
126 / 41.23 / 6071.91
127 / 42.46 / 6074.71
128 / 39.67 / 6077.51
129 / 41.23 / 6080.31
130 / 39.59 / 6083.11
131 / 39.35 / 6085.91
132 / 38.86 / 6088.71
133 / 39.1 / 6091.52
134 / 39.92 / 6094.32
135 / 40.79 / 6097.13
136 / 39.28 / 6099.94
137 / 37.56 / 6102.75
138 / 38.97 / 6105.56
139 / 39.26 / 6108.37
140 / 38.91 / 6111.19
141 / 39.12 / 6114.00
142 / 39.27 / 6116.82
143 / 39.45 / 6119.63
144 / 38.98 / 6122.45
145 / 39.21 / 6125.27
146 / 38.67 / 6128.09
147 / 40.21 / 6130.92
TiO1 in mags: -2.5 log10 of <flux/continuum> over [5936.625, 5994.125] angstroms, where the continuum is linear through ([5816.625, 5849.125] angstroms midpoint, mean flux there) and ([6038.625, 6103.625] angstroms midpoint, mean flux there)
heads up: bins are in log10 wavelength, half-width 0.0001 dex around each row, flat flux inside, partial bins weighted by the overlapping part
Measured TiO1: 0.04 mag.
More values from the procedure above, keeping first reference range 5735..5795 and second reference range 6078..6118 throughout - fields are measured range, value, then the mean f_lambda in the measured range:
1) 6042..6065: -0.037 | 40.8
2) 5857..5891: 0.059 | 37.4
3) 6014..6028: 0.013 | 39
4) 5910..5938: 0.029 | 38.4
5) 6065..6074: -0.046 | 41.1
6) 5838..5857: -0.009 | 39.8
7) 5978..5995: 0.016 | 38.8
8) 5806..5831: -0.030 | 40.6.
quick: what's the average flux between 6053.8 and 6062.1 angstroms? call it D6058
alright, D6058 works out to 41.1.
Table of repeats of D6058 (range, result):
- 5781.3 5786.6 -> 37.5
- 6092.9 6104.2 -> 39.4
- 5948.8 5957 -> 38.3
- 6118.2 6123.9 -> 39.3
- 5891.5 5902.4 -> 32.3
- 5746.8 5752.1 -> 39.7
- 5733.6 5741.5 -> 40.5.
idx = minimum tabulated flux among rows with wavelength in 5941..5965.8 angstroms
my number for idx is 37.66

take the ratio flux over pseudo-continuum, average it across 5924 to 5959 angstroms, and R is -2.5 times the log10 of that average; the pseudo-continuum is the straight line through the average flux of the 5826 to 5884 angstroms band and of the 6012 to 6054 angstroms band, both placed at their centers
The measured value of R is 0.02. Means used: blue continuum 39.4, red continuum 39.9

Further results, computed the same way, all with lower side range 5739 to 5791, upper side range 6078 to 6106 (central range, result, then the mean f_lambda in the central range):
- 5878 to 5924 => 0.107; 35.8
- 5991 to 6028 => 0.011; 39.1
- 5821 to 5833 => -0.028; 40.5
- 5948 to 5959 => 0.023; 38.7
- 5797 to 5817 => -0.027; 40.5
